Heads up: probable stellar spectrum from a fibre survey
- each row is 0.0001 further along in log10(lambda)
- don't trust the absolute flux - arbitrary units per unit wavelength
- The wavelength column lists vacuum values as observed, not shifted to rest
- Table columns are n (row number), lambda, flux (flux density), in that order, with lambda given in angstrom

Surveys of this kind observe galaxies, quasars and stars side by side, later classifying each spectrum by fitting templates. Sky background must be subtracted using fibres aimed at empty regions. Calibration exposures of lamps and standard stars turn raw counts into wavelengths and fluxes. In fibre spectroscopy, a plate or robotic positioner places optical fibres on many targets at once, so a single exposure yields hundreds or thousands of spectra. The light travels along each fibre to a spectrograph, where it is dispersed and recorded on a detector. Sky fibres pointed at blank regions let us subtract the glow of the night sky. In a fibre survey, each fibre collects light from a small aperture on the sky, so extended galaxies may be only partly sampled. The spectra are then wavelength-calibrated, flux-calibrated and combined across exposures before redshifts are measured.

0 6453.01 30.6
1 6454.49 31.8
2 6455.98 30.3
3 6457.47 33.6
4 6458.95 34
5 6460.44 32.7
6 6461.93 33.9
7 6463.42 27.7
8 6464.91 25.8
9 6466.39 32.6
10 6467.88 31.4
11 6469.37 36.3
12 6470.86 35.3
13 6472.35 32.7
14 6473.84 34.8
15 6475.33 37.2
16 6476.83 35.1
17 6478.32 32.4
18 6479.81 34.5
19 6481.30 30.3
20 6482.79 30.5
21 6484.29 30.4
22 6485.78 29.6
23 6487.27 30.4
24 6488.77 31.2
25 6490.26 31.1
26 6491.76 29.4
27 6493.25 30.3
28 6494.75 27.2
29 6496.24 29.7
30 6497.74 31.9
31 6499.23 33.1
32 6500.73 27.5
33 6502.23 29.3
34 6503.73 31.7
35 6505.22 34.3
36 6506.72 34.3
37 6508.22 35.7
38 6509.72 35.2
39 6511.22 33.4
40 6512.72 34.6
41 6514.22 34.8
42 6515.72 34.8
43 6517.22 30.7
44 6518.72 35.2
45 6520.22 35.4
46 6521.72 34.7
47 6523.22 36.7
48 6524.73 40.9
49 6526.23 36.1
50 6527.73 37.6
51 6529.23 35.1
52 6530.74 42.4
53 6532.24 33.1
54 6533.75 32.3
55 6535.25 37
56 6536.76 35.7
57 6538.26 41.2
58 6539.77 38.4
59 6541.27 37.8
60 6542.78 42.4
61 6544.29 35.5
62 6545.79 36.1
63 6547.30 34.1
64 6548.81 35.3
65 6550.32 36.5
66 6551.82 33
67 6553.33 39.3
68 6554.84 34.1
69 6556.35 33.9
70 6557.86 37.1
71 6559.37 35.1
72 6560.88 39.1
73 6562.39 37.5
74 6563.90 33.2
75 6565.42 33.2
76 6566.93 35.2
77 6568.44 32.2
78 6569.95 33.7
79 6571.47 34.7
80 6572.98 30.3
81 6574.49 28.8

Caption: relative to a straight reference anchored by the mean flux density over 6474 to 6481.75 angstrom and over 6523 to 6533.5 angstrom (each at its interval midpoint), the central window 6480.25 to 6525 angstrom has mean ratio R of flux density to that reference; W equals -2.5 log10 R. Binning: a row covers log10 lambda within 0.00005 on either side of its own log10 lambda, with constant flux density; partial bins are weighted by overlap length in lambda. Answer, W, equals 0.10 mag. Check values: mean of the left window 34.1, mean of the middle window 32.4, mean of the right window 37.2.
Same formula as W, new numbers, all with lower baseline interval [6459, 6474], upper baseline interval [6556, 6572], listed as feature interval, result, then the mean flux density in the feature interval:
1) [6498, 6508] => 0.05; 31.9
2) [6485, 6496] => 0.11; 29.9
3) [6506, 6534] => -0.05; 35.5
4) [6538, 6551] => -0.09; 37.3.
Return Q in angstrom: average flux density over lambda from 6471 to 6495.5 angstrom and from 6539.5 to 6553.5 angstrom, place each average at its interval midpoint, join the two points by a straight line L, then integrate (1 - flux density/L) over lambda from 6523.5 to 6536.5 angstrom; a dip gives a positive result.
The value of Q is -0.5 angstrom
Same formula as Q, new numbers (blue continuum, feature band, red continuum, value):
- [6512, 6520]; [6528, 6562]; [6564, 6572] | -2.7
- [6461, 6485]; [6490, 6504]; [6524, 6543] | 1.8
